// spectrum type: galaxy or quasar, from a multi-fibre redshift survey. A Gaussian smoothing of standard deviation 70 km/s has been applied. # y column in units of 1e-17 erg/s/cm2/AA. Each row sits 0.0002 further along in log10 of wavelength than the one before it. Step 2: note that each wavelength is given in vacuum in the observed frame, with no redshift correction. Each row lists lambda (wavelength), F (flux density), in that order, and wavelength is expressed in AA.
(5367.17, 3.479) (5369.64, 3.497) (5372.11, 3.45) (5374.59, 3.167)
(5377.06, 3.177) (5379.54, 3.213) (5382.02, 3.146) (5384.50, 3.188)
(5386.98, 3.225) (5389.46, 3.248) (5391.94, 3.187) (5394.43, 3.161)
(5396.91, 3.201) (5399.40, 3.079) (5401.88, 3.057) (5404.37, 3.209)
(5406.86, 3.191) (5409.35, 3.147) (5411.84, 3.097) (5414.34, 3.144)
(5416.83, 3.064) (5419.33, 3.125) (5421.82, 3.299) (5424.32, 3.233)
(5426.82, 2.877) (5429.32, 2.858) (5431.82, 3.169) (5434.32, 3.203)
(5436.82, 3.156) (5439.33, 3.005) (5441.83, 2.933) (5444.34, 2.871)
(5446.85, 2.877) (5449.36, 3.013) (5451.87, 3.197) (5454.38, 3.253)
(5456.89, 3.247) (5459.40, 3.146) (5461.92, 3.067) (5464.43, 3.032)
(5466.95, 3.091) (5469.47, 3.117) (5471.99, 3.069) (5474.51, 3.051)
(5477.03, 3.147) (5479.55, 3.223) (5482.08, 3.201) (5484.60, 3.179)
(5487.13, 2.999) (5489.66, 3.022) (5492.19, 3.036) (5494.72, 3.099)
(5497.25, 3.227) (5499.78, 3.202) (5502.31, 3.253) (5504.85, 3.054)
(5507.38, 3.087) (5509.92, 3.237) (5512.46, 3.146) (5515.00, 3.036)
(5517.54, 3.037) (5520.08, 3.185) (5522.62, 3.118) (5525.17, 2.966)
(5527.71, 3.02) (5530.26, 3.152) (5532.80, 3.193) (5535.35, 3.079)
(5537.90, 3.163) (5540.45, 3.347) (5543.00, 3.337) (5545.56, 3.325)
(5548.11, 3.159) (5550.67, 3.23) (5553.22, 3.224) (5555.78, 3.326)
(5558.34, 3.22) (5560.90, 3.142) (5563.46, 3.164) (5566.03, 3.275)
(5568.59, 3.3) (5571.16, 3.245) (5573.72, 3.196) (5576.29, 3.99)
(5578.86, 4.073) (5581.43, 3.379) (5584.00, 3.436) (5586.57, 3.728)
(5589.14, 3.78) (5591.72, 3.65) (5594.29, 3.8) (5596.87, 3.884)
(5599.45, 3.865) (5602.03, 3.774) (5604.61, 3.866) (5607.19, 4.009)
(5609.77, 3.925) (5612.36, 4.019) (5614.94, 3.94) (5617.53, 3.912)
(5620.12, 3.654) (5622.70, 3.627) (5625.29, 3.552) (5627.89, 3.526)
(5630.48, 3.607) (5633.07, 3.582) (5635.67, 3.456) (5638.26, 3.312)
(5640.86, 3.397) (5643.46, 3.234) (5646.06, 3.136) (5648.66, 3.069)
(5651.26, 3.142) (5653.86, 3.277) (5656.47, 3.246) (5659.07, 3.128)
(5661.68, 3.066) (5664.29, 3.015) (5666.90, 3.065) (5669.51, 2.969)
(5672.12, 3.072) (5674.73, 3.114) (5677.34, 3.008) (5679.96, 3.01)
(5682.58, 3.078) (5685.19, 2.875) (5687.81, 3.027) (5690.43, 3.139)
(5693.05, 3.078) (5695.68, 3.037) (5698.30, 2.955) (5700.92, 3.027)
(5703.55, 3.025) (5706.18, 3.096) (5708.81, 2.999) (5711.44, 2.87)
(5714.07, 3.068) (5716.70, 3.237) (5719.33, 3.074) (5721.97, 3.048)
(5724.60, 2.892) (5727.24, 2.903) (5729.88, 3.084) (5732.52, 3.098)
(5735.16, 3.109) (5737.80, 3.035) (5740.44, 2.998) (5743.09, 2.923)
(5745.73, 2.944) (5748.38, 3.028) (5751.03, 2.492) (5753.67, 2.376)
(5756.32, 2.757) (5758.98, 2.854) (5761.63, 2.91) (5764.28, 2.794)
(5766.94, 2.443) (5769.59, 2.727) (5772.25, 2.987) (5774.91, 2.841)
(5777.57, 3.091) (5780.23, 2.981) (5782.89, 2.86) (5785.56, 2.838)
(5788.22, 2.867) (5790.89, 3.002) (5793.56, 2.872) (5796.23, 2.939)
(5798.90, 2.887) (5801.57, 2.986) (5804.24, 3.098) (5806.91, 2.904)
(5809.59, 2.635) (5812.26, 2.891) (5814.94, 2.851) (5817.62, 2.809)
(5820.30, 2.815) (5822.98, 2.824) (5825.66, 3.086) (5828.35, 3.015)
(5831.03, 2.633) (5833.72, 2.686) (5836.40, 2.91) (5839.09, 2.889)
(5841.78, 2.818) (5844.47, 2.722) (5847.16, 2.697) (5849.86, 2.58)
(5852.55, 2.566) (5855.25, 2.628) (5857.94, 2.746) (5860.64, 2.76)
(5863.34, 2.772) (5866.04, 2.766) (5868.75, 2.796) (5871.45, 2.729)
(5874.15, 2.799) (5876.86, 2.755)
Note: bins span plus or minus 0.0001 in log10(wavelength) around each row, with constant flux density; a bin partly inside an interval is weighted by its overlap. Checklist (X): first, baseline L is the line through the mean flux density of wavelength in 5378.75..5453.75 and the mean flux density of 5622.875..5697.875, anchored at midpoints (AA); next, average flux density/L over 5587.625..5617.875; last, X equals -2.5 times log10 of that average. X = -0.215 mag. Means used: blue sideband 3.11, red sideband 3.19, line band 3.87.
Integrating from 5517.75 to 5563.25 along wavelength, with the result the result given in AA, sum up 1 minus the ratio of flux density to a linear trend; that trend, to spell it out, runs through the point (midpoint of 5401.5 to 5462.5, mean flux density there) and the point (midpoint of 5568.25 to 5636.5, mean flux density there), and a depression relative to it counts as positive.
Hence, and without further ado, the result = 3.9 AA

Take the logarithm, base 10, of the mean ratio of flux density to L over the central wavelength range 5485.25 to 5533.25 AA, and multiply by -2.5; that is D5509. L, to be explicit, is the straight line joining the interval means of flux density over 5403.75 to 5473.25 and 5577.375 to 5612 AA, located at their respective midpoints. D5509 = 0.100 mag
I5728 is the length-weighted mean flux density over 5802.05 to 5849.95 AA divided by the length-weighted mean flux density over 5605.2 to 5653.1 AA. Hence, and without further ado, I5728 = 0.80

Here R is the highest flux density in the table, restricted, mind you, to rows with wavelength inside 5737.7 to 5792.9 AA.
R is 3.091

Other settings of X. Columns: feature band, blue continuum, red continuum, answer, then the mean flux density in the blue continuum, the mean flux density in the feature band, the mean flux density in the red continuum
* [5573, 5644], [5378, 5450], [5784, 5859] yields -0.23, 3.11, 3.69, 2.83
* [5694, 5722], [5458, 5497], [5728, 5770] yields -0.05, 3.1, 3.04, 2.85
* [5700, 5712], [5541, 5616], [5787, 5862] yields 0.06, 3.56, 3.01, 2.83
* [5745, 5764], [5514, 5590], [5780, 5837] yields 0.08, 3.29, 2.76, 2.88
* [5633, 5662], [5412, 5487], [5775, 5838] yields -0.09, 3.1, 3.25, 2.89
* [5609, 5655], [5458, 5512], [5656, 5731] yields -0.15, 3.12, 3.52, 3.04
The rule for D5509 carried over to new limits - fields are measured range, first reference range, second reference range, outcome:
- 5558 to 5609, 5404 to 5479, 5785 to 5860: -0.200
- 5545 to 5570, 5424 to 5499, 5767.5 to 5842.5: -0.071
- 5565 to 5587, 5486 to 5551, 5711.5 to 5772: -0.142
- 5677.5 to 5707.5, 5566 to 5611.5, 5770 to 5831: 0.094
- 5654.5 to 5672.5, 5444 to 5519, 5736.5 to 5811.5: -0.048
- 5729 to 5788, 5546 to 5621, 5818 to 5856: 0.059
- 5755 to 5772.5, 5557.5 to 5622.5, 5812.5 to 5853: 0.103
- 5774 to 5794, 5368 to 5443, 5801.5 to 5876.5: -0.030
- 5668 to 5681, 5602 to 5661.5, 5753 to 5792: 0.094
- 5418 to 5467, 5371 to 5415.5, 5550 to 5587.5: 0.055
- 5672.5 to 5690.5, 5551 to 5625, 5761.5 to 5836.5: 0.087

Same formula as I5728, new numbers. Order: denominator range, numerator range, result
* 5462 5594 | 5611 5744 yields 0.99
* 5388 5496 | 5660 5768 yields 0.96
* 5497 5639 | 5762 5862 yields 0.82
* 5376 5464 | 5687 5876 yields 0.92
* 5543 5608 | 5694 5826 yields 0.83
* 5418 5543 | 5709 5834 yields 0.93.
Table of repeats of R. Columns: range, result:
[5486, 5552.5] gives 3.347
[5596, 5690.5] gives 4.019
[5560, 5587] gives 4.073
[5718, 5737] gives 3.109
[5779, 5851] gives 3.098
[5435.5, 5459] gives 3.253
